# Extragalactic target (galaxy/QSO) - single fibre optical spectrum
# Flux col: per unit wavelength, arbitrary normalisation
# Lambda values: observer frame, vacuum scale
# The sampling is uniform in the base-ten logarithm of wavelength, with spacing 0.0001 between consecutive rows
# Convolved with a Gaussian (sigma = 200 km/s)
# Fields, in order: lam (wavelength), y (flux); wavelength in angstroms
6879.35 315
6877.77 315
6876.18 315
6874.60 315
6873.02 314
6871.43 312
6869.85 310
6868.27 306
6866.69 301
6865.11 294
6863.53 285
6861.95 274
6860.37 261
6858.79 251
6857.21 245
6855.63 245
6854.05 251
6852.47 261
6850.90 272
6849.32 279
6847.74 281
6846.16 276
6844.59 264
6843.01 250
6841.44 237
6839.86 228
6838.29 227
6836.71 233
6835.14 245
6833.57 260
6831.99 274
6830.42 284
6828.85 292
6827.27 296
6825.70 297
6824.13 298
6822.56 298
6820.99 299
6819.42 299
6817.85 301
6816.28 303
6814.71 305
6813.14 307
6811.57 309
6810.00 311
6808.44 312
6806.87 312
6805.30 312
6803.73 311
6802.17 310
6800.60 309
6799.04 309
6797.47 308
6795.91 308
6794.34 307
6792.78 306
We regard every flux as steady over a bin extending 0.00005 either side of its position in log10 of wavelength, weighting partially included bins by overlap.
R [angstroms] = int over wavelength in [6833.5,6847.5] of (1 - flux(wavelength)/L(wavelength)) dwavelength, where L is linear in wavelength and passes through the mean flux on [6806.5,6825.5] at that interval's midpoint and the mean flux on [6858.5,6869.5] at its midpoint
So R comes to 2.2 angstroms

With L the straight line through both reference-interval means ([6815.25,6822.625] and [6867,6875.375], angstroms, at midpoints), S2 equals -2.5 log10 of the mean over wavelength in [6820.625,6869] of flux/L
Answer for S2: 0.14 mag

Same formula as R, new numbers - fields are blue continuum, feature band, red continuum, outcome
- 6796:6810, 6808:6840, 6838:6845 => -1.5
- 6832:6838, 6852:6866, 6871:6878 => 1.2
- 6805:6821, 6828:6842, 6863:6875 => 2.4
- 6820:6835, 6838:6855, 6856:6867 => 1.2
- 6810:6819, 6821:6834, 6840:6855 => 0.0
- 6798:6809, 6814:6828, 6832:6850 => -0.8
